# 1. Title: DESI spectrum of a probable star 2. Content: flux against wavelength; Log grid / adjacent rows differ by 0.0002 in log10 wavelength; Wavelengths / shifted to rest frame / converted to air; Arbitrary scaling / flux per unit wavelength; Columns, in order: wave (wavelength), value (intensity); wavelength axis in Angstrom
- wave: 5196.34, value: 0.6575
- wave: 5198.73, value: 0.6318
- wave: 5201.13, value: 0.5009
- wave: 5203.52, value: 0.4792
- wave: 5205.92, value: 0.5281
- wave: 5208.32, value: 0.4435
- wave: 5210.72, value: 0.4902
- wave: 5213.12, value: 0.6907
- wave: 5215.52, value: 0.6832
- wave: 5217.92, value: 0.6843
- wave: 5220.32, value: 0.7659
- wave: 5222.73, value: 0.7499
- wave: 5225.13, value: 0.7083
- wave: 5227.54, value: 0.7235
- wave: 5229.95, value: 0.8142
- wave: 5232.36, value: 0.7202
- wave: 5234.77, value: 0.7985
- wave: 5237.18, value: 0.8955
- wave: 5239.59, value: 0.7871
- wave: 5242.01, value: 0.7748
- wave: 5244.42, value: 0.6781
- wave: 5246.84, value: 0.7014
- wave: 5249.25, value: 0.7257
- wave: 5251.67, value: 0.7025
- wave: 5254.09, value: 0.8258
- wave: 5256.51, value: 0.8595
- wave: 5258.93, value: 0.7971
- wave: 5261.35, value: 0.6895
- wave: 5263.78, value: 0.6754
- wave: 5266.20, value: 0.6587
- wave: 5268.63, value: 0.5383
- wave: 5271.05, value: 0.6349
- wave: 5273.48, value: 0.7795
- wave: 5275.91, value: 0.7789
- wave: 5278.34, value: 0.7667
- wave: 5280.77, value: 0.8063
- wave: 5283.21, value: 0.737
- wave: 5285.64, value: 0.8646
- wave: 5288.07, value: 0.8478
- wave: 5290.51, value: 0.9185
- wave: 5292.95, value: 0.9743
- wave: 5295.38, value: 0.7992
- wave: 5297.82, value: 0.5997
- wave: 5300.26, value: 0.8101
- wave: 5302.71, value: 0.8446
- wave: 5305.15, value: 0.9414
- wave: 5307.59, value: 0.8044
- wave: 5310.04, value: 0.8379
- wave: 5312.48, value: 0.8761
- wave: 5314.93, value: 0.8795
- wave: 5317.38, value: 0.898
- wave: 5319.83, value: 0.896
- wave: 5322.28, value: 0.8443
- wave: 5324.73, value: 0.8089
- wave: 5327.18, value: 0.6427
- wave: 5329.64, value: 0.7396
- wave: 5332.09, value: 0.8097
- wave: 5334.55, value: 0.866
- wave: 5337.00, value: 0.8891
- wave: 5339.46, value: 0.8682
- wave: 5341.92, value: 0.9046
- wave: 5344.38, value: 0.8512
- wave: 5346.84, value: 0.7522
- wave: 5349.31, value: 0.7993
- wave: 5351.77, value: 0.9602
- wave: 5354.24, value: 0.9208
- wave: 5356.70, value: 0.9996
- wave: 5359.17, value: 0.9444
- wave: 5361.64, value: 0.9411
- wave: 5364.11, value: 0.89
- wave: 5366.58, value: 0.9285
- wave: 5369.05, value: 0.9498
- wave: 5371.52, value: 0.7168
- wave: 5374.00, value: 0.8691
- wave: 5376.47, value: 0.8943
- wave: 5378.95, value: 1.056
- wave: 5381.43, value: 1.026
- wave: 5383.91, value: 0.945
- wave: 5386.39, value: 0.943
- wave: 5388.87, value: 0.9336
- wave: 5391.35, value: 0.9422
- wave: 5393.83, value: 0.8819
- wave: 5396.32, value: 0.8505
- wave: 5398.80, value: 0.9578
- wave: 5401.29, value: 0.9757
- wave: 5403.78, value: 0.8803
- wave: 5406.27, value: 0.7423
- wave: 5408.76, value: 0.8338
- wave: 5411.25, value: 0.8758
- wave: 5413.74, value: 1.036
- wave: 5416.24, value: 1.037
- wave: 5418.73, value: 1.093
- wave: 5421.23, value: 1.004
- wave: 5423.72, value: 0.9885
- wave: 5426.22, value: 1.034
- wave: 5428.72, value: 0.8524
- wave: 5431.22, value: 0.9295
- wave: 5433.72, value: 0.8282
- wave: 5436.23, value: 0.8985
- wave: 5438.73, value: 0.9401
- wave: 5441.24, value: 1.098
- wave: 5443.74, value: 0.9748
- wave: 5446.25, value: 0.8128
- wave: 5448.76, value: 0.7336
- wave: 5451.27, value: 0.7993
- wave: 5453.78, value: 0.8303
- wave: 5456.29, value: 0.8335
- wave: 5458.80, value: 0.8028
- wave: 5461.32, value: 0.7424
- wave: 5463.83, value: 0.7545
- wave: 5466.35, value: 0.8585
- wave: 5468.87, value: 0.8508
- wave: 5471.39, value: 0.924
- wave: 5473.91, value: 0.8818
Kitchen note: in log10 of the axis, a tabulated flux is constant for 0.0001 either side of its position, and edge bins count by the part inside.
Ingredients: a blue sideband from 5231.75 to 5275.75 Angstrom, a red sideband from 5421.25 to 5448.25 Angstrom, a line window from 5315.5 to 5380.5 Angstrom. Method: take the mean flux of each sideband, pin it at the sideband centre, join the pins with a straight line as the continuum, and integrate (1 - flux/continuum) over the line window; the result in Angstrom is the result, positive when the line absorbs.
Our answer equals -2.5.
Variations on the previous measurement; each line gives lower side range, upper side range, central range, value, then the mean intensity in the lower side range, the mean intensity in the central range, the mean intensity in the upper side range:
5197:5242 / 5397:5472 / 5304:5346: -3.2 Angstrom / 0.675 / 0.844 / 0.897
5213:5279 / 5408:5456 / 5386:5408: -0.2 Angstrom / 0.737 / 0.898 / 0.925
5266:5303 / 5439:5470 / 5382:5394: -1.8 Angstrom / 0.774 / 0.939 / 0.844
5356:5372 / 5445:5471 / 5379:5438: -5.0 Angstrom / 0.916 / 0.937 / 0.806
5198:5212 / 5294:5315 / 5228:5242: -4.5 Angstrom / 0.509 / 0.796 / 0.82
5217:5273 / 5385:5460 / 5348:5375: -1.6 Angstrom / 0.736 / 0.901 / 0.912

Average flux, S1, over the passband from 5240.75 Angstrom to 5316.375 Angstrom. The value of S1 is 0.779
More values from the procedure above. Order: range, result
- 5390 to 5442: 0.936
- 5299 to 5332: 0.831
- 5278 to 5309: 0.826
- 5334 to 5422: 0.916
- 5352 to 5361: 0.954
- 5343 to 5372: 0.892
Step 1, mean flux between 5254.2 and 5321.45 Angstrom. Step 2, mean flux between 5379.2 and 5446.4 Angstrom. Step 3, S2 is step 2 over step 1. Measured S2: 1.2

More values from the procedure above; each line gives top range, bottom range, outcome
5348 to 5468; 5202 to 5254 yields 1.31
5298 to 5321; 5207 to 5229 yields 1.29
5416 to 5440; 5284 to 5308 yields 1.14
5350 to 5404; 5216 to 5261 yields 1.22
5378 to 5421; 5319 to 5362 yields 1.10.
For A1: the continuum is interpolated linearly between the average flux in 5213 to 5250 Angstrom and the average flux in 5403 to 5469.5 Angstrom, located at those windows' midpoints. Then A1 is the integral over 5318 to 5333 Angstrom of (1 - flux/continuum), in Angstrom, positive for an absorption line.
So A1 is 0.34 Angstrom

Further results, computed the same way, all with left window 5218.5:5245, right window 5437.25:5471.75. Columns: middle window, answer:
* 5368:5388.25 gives -2.5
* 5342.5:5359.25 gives -1.5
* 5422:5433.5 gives -1.4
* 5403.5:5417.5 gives -1.1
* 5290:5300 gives -0.3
